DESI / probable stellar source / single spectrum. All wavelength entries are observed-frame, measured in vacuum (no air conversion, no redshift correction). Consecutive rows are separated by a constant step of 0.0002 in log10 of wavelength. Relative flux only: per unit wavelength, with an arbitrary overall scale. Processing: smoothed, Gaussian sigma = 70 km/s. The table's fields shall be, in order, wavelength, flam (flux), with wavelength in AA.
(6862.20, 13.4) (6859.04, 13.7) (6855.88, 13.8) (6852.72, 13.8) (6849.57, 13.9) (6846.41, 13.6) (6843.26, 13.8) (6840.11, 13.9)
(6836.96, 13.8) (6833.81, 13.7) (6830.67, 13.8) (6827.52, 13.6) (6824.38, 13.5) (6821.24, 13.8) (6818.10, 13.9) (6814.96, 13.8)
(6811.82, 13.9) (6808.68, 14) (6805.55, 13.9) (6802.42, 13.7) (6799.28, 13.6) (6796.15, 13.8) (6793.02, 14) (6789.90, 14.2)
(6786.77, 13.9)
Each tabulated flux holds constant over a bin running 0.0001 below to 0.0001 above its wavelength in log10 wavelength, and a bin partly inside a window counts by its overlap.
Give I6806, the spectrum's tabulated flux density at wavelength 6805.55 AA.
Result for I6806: 13.9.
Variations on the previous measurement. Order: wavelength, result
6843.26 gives 13.8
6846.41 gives 13.6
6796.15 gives 13.8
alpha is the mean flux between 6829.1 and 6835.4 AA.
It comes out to 13.8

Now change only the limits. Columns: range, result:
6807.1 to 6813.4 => 13.9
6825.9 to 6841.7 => 13.8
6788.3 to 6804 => 13.9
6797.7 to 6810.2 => 13.8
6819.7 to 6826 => 13.7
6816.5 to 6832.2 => 13.7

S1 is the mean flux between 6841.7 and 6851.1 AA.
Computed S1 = 13.8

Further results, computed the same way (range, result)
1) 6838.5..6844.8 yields 13.8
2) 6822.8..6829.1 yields 13.6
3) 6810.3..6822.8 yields 13.8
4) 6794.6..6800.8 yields 13.7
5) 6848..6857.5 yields 13.8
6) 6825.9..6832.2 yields 13.7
